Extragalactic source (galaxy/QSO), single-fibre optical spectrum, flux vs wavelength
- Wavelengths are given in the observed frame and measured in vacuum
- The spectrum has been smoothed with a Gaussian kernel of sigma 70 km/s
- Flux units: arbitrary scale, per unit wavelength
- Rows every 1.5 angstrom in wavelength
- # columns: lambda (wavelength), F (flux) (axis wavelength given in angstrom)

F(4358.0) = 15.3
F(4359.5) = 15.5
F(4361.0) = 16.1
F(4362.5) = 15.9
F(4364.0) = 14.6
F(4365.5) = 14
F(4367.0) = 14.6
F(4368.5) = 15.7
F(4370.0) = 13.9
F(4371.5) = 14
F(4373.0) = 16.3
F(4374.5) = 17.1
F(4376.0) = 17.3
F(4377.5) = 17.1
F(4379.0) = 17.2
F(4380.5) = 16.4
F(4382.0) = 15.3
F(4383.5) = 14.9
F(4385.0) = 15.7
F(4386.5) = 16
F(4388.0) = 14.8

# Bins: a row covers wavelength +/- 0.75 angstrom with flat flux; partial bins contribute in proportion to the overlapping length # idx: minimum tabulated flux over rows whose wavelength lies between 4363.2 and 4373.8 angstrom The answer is 13.9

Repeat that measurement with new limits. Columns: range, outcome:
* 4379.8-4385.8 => 14.9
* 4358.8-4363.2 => 15.5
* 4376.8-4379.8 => 17.1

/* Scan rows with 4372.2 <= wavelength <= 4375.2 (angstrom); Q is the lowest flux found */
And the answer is 16.3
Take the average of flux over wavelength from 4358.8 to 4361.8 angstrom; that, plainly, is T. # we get 15.8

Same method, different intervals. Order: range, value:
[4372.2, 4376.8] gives 16.9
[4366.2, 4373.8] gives 14.9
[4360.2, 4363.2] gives 16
